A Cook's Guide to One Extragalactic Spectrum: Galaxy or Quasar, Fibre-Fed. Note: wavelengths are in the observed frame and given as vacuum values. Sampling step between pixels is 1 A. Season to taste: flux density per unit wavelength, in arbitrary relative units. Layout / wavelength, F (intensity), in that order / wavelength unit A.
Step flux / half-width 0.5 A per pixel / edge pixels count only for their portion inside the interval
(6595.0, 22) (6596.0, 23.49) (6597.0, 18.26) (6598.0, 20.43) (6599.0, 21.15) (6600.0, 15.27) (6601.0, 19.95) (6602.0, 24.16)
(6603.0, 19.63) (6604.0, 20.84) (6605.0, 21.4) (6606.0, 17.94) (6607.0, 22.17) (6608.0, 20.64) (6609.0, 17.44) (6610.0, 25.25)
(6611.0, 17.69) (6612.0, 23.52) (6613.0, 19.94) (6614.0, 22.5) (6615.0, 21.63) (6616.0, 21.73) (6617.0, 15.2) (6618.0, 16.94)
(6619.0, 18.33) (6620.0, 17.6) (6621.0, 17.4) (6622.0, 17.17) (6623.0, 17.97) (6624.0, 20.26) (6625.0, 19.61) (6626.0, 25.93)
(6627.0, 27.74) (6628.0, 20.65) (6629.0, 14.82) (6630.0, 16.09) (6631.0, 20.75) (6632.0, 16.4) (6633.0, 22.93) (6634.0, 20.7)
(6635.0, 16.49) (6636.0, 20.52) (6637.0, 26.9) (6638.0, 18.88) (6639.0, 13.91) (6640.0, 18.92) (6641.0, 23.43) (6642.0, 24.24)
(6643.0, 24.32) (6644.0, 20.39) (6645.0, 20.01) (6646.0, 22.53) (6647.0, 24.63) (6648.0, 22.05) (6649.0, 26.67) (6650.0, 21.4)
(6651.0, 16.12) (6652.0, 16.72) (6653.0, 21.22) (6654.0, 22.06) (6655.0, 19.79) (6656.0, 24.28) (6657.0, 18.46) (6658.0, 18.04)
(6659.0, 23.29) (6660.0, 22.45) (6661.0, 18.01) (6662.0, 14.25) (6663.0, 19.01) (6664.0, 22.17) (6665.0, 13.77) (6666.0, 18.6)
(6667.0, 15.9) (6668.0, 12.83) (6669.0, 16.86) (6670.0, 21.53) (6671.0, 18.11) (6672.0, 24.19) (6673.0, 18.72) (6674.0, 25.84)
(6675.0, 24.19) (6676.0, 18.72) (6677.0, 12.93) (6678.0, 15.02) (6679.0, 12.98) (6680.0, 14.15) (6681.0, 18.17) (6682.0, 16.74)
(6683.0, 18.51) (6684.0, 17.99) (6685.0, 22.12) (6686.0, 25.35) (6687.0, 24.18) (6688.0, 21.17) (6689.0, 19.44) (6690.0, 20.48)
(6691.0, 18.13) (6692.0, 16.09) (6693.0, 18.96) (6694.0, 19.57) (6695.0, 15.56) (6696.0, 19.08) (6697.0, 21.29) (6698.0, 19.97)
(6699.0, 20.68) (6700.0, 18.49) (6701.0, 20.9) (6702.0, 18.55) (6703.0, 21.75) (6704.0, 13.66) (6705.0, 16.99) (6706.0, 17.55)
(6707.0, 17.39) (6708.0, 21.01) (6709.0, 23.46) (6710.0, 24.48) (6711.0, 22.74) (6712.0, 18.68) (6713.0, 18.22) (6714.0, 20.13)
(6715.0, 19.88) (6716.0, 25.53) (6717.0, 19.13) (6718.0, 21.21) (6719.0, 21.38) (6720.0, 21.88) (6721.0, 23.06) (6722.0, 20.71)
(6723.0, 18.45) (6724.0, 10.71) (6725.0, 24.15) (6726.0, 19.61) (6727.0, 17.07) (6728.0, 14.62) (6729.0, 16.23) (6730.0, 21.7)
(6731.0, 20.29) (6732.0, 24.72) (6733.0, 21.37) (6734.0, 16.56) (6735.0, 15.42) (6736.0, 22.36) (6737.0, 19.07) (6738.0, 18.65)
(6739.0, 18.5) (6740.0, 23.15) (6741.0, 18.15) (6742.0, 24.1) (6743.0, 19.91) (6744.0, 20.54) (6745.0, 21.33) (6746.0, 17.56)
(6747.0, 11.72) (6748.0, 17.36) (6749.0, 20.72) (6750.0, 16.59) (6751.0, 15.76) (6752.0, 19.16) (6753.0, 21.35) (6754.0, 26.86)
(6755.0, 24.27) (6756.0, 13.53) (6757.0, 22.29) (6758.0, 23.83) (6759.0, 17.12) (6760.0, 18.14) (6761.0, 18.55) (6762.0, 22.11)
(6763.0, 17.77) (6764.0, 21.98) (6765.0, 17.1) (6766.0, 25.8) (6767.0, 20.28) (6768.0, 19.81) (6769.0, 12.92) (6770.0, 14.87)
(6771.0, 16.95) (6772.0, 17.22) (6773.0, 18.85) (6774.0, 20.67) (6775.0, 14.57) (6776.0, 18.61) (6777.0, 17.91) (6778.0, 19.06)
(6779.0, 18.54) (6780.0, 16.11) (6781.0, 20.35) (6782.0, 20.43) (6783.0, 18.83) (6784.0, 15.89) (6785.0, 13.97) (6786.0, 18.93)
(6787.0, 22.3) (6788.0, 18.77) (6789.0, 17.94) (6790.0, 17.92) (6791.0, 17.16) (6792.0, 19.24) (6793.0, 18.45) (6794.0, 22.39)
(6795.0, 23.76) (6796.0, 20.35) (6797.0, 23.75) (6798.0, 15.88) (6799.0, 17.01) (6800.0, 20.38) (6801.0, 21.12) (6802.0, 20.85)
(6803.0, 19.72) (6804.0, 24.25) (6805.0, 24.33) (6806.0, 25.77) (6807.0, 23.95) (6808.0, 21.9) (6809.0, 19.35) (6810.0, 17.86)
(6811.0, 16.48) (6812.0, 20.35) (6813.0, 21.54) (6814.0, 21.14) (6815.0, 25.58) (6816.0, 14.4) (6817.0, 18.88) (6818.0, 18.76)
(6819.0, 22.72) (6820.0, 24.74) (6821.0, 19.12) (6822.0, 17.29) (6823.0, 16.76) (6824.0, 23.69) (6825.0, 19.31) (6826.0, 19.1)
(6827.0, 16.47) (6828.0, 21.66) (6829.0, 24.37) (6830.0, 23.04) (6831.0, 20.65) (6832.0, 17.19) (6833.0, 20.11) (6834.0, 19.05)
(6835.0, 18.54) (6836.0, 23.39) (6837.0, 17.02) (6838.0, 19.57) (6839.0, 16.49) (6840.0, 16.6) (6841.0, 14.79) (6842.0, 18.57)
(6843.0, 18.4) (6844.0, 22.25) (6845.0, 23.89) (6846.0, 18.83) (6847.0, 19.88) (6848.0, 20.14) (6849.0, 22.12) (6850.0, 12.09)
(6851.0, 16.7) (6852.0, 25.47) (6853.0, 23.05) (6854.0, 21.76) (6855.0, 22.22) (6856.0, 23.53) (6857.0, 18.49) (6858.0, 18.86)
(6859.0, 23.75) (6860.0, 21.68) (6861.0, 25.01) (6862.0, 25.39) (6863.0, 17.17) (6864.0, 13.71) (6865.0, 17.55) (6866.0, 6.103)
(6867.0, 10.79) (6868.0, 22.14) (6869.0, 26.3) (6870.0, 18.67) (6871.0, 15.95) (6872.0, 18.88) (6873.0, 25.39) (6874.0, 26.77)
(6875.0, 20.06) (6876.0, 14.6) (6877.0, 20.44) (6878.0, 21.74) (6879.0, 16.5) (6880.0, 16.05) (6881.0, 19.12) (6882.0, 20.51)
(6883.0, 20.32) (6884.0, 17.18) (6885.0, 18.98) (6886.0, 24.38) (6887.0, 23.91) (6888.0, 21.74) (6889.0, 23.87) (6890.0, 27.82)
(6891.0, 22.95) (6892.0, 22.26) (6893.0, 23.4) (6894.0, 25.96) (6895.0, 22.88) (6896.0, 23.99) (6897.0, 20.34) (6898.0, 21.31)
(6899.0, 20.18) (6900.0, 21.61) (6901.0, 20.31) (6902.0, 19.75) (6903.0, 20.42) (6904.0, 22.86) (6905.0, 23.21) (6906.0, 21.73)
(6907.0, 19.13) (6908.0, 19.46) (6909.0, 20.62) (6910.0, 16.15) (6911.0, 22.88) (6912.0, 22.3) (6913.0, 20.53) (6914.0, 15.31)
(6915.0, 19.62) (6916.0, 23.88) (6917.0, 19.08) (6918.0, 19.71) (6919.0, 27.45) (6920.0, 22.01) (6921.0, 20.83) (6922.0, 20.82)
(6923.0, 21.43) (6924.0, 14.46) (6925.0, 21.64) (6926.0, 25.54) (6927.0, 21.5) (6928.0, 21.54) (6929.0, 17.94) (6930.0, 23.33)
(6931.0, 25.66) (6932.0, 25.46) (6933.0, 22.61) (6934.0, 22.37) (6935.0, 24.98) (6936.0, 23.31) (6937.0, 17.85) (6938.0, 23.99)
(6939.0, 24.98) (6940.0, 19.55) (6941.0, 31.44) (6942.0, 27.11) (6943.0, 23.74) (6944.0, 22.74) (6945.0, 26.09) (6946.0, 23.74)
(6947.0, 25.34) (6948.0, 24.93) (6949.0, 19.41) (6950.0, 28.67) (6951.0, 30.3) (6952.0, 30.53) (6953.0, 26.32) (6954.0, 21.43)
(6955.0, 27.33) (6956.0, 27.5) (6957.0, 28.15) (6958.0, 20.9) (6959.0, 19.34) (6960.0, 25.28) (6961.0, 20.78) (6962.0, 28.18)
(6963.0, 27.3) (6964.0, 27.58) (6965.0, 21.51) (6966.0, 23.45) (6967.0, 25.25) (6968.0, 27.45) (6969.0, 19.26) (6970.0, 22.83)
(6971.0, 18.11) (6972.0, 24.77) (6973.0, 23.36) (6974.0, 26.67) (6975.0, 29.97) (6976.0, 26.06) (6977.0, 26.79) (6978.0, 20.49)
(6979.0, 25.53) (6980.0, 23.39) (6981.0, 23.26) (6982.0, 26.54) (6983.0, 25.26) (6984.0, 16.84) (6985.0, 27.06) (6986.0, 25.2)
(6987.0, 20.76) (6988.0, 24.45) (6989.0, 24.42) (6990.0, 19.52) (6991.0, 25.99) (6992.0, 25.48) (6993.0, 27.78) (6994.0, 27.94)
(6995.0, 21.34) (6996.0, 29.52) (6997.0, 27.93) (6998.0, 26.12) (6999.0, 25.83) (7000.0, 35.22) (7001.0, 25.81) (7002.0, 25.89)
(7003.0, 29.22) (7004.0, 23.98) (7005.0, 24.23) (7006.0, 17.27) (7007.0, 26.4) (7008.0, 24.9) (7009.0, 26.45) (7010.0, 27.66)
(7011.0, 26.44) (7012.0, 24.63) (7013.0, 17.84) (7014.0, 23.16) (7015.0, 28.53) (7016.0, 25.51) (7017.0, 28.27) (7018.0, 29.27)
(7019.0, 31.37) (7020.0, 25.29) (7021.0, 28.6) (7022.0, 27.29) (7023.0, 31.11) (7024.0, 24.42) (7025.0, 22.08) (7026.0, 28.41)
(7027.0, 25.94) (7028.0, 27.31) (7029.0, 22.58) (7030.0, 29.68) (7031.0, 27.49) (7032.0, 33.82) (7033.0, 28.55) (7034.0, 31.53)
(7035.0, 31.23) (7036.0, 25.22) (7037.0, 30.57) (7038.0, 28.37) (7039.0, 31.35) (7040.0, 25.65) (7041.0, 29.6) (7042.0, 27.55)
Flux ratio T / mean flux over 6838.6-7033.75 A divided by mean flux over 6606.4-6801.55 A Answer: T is 1.2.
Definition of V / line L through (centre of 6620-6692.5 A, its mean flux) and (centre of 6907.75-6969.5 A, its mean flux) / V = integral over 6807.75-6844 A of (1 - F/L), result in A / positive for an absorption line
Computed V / 3.7 A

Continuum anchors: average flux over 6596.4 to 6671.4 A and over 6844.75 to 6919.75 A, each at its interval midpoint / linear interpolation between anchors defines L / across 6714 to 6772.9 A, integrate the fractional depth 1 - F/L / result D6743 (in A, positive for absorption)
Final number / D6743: 2.2 A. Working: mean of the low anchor 20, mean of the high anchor 20.6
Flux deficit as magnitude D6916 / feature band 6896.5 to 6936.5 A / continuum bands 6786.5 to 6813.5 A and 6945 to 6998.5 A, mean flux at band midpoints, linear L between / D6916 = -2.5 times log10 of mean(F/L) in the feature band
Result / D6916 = 0.10 mag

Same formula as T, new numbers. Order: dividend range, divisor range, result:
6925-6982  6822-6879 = 1.24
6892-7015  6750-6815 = 1.21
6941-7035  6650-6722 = 1.32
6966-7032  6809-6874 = 1.29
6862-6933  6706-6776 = 1.06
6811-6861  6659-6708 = 1.07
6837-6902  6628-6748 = 1.04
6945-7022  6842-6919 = 1.23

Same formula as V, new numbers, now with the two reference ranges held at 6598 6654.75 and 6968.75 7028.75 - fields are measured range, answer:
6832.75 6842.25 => 2.0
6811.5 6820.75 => 0.8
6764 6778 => 2.5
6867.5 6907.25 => 4.2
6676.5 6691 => 1.8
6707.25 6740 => 2.4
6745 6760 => 2.0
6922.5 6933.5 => 1.1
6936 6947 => 0.2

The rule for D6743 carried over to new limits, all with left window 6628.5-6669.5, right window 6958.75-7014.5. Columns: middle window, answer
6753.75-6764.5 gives 0.48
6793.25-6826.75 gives 2.27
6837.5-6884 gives 6.87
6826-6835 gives 0.92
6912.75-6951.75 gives 1.69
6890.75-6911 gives 1.75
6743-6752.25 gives 1.43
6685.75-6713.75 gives 1.07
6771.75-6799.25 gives 3.80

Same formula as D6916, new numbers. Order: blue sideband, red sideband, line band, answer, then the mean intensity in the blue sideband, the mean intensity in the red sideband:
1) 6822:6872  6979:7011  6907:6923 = 0.07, 19.5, 25.2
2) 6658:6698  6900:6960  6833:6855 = 0.10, 18.9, 22.7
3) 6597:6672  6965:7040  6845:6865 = 0.15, 20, 25.9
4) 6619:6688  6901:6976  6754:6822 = 0.09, 19.8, 23.1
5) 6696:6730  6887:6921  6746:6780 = 0.08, 19.7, 21.7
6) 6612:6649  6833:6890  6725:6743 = 0.03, 20.4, 19.8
